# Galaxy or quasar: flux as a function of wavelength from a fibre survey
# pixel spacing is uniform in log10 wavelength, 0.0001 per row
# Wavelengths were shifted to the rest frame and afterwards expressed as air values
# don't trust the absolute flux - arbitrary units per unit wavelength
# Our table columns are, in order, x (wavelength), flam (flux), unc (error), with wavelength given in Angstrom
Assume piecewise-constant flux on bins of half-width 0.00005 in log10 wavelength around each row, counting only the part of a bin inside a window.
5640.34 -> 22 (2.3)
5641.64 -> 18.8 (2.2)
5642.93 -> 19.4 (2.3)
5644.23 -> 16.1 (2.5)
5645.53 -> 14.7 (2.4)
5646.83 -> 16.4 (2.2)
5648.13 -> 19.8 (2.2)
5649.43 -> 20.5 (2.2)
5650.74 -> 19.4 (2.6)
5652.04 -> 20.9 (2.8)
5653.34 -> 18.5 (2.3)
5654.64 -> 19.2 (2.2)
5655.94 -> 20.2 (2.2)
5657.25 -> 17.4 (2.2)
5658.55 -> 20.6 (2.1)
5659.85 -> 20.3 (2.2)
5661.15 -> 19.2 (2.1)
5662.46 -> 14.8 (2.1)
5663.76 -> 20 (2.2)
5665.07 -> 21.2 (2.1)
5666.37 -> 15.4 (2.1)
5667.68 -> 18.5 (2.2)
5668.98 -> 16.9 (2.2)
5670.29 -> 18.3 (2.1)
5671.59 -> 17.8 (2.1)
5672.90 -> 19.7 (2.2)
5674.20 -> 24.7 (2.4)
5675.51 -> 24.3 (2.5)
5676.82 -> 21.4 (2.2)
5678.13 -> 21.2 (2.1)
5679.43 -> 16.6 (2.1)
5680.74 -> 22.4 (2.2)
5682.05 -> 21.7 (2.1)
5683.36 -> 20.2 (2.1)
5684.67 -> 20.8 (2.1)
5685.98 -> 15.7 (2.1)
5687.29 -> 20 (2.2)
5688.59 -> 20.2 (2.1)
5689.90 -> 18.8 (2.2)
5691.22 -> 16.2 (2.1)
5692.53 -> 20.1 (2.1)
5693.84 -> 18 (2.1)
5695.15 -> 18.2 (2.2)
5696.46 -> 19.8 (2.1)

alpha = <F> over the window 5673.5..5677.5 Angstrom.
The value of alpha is 23.4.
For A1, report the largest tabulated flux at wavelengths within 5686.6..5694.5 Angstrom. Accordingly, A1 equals 20.2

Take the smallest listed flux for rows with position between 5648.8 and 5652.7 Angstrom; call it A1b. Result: 19.4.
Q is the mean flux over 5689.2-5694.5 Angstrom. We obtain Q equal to 18.3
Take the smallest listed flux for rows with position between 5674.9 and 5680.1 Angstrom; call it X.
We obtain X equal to 16.6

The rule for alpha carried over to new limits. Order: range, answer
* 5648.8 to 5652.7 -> 20.2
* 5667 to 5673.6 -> 18.3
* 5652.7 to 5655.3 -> 18.9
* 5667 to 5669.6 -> 17.7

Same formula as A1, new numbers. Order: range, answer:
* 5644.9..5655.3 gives 20.9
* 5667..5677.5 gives 24.7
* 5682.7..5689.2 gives 20.8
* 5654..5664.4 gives 20.6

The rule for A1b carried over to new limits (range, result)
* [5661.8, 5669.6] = 14.8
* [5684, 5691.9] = 15.7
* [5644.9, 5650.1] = 14.7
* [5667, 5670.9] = 16.9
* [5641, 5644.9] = 16.1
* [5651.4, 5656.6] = 18.5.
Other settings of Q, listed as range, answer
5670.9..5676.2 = 21.6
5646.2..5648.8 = 18.1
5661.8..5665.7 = 18.6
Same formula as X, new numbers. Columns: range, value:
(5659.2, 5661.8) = 19.2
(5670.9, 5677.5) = 17.8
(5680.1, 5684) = 20.2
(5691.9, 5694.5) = 18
